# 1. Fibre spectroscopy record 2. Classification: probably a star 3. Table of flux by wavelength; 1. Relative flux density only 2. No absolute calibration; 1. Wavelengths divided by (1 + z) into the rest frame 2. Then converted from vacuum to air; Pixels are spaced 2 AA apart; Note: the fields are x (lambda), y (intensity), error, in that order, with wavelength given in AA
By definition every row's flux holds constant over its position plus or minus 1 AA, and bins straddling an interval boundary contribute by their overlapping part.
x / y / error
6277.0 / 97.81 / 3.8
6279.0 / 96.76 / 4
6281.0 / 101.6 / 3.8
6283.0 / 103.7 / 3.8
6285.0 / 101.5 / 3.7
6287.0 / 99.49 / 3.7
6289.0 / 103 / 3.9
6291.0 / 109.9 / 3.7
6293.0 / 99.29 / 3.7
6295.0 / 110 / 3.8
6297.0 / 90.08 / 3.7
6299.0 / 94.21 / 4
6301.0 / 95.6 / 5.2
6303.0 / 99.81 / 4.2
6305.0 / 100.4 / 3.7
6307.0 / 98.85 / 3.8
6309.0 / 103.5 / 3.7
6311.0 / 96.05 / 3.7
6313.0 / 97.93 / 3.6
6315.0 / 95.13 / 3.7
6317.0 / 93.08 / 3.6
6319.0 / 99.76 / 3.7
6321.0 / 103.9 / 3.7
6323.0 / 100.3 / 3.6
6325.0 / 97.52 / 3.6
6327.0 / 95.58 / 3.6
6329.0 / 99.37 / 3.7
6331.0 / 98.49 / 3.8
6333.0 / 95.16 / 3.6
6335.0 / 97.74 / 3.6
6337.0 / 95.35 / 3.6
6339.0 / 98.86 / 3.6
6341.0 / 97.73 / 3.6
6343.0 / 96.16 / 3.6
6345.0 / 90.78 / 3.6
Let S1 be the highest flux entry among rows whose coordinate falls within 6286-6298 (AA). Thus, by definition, 110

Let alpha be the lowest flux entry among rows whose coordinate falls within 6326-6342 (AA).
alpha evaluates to 95.16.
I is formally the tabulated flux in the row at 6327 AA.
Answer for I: 95.58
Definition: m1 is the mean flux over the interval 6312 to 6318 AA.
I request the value 95.4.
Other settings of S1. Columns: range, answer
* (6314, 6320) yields 99.76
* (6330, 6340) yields 98.86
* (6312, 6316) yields 97.93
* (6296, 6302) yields 95.6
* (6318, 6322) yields 103.9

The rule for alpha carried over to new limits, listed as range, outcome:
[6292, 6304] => 90.08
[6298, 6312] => 94.21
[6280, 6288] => 99.49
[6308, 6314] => 96.05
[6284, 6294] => 99.29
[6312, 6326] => 93.08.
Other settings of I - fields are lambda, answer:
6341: 97.73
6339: 98.86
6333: 95.16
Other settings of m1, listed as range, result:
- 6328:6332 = 98.9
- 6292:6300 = 98.4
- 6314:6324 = 98.4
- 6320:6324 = 102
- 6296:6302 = 93.3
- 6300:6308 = 98.7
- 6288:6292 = 106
